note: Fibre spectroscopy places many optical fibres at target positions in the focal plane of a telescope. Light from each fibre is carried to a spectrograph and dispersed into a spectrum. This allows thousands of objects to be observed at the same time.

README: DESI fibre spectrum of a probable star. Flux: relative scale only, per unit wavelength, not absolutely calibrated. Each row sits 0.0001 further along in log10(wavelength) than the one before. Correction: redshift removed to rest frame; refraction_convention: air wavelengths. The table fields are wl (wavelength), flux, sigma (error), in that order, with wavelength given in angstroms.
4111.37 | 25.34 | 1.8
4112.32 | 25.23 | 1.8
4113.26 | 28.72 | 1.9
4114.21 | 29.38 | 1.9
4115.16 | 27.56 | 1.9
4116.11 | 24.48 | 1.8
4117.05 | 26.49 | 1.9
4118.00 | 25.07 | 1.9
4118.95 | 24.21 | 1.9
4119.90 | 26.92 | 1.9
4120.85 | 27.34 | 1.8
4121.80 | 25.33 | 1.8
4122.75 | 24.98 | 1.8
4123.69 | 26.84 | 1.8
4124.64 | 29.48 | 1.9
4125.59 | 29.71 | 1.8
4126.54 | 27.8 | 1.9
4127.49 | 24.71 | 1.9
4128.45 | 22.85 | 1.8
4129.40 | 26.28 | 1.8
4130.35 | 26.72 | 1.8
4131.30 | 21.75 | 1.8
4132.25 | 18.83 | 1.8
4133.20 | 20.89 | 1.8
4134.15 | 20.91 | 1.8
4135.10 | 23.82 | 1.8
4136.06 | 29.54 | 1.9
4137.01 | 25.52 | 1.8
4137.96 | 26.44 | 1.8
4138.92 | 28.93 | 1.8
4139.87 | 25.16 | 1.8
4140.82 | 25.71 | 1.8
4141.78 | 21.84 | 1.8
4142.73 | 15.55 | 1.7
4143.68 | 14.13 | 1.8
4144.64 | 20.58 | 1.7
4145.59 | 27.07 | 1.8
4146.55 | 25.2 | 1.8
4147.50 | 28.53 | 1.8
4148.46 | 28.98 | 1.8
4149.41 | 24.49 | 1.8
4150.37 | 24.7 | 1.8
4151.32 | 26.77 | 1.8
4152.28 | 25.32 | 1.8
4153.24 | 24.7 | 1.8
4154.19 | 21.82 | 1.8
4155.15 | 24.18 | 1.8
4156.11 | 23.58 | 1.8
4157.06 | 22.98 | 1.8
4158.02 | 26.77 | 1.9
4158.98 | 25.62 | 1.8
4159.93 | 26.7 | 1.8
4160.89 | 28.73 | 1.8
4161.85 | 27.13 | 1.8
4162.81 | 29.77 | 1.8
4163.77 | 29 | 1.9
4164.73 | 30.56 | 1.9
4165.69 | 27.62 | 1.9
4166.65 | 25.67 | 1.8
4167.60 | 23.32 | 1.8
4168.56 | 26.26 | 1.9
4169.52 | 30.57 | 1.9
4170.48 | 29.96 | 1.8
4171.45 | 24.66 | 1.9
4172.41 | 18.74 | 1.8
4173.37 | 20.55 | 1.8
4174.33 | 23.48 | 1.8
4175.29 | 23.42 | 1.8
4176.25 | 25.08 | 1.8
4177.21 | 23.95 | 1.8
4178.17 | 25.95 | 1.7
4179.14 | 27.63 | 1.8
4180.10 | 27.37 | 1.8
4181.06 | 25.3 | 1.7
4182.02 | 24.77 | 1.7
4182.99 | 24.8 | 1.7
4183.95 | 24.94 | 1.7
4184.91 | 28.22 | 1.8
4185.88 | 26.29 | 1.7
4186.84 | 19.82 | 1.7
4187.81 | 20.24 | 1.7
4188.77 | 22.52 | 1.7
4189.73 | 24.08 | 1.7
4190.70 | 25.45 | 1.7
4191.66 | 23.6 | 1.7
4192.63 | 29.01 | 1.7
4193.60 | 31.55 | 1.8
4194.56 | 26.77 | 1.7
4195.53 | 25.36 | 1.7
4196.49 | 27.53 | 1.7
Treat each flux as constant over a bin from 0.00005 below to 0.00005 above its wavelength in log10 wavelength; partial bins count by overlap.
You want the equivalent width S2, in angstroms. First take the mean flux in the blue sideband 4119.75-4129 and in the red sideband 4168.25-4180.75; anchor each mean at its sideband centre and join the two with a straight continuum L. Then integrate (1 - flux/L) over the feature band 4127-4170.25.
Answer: 1.4 angstroms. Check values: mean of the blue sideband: 26.6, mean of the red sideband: 25.2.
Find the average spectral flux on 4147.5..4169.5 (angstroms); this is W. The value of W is 26.3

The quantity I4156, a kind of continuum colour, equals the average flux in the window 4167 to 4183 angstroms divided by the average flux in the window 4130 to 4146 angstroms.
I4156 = 1.08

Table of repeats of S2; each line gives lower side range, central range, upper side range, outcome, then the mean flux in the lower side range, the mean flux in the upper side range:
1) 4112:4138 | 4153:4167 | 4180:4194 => -0.6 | 25.6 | 25.1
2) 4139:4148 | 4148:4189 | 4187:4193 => -3.6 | 22.9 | 23.8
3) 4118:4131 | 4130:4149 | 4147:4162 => 1.6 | 26.3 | 25.7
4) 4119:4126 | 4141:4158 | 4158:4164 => 2.4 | 27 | 27.7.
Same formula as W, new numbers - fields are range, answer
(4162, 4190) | 25.4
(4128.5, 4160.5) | 24.2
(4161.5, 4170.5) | 27.9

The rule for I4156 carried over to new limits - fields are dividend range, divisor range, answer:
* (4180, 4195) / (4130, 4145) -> 1.10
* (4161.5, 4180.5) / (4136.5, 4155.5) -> 1.07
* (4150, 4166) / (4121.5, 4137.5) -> 1.05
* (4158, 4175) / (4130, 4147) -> 1.13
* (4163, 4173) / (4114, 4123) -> 1.02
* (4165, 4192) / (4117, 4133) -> 0.97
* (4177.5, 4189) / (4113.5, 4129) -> 0.94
